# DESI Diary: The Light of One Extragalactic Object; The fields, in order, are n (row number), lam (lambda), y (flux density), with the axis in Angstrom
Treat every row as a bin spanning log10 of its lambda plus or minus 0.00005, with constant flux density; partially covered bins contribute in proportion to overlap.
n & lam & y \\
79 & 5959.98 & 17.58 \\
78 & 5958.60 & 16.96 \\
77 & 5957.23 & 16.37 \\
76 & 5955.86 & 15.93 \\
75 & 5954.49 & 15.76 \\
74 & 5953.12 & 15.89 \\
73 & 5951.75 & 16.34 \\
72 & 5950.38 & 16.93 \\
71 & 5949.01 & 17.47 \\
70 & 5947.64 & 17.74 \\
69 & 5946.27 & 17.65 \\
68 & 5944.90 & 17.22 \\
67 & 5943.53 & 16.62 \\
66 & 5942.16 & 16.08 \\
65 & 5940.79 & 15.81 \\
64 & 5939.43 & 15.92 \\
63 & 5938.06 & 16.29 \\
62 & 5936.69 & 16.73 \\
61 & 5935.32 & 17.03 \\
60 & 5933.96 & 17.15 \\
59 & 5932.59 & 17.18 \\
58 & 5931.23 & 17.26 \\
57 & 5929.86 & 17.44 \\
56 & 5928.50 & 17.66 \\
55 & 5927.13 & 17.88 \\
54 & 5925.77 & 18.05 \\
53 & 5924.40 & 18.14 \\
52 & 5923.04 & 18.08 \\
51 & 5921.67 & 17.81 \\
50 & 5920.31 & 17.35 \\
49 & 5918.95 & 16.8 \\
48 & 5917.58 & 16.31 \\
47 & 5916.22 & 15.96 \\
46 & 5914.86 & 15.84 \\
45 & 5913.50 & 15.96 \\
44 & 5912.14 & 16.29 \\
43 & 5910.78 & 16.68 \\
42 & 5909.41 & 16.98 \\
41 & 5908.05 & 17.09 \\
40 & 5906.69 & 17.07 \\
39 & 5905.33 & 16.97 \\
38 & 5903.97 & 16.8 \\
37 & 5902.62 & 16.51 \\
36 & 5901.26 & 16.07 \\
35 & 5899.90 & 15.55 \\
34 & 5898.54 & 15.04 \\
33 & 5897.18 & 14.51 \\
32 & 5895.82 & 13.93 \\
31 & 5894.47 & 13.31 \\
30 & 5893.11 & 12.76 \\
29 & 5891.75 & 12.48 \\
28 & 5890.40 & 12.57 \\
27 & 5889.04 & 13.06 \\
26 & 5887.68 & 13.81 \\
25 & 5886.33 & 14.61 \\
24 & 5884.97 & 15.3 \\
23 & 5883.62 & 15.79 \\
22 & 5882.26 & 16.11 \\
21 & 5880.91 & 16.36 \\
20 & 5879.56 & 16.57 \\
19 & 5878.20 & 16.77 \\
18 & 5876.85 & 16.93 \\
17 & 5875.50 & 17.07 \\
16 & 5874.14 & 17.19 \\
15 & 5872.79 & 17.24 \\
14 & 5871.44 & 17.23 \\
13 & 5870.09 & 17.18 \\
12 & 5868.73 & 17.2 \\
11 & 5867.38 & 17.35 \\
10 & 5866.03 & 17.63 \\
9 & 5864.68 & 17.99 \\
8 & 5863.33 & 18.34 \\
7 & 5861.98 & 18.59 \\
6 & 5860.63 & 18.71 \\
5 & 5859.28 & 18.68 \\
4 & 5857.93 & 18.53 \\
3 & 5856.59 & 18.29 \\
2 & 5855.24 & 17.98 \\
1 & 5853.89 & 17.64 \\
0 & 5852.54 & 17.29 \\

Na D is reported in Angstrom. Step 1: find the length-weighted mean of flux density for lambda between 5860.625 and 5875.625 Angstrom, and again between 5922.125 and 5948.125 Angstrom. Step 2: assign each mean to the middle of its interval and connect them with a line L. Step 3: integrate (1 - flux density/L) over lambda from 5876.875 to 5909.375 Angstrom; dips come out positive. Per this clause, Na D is 4.1 Angstrom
